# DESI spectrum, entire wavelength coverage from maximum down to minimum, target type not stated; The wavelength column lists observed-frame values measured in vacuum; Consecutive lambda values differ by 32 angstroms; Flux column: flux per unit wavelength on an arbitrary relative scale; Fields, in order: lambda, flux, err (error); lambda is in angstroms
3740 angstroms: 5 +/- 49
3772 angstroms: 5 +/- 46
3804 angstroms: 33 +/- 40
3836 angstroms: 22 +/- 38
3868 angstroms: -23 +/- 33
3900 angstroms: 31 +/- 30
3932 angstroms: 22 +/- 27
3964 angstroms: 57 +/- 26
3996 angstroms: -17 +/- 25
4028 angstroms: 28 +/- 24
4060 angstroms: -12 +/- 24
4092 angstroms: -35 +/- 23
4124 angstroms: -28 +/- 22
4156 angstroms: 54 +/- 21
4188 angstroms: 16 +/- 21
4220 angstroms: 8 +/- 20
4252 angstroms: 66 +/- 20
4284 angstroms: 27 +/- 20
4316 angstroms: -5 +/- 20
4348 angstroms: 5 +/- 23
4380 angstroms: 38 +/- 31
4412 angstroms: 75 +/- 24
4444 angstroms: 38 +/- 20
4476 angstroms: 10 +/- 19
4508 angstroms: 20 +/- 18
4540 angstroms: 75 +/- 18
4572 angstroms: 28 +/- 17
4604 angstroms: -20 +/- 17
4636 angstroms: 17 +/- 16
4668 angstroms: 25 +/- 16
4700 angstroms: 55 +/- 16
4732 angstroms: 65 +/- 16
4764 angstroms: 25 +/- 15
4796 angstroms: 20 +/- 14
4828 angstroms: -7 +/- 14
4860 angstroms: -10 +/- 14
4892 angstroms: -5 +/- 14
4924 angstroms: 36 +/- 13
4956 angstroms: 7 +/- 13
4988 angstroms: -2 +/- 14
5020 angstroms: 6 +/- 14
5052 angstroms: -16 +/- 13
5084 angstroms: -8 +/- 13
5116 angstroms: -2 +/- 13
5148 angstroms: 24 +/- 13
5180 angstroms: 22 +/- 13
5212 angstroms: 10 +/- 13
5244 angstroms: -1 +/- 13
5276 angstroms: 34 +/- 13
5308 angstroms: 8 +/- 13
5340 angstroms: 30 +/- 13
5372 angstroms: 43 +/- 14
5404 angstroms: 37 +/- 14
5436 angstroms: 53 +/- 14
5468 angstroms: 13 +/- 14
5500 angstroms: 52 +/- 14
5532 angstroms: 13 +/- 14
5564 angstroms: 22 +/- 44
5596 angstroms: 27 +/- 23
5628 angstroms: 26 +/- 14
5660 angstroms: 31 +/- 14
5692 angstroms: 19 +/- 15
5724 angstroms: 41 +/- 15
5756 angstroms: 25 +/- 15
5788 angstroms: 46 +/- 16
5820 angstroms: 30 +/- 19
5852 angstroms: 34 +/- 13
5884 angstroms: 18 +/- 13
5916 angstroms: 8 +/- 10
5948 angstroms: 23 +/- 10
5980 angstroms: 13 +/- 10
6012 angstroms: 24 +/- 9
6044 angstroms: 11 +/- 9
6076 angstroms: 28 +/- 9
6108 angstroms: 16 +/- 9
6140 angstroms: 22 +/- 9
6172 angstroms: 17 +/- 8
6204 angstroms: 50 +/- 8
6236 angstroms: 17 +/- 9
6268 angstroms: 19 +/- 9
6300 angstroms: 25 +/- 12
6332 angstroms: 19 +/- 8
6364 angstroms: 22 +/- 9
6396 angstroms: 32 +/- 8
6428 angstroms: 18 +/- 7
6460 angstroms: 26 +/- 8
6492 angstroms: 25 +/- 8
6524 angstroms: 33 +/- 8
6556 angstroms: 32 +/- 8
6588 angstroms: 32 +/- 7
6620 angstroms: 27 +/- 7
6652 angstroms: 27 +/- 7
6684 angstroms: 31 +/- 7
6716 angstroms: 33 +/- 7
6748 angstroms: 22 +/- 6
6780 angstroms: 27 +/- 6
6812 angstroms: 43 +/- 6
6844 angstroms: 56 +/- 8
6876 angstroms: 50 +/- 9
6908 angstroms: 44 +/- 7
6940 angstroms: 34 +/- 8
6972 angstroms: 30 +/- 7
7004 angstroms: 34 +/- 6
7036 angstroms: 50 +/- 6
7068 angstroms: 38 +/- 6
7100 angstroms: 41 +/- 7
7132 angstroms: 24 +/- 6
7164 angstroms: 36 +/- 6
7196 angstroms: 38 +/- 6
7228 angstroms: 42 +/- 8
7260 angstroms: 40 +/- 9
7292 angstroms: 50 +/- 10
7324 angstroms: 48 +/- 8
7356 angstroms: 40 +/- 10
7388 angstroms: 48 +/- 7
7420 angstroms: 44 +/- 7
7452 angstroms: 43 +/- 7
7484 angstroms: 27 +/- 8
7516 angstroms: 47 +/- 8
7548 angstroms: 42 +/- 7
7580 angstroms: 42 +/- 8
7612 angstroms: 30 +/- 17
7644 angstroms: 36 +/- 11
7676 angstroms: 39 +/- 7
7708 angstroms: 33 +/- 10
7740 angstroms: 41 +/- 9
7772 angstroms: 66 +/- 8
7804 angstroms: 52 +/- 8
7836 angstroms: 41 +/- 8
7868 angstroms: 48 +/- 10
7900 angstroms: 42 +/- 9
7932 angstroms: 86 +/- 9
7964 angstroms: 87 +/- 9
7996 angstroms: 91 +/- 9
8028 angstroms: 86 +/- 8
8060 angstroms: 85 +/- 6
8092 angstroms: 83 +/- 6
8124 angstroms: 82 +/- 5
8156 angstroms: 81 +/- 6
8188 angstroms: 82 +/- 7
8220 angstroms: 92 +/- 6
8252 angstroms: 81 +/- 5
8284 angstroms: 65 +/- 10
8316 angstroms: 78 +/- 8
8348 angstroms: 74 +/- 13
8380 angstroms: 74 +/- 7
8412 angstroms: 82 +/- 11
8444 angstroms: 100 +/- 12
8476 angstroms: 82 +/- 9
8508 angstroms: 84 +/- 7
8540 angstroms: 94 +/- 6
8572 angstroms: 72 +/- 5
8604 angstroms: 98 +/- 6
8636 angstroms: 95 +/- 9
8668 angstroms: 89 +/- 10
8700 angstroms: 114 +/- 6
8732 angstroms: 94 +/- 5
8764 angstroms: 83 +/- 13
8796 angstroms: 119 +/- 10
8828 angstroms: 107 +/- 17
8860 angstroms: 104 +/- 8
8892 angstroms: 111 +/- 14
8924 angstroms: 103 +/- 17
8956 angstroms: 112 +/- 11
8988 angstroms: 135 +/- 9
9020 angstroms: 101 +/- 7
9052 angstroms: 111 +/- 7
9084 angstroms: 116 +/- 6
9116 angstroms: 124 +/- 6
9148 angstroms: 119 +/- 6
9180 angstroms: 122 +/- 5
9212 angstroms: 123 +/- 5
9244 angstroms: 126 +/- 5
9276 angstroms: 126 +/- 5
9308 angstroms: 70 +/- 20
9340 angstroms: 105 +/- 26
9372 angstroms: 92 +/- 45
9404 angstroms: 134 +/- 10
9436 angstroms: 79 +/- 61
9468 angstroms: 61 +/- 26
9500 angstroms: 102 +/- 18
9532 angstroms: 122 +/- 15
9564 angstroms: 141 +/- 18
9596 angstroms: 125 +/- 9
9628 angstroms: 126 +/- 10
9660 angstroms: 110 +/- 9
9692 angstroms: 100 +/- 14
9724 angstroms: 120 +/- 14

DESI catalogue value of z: 0.99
